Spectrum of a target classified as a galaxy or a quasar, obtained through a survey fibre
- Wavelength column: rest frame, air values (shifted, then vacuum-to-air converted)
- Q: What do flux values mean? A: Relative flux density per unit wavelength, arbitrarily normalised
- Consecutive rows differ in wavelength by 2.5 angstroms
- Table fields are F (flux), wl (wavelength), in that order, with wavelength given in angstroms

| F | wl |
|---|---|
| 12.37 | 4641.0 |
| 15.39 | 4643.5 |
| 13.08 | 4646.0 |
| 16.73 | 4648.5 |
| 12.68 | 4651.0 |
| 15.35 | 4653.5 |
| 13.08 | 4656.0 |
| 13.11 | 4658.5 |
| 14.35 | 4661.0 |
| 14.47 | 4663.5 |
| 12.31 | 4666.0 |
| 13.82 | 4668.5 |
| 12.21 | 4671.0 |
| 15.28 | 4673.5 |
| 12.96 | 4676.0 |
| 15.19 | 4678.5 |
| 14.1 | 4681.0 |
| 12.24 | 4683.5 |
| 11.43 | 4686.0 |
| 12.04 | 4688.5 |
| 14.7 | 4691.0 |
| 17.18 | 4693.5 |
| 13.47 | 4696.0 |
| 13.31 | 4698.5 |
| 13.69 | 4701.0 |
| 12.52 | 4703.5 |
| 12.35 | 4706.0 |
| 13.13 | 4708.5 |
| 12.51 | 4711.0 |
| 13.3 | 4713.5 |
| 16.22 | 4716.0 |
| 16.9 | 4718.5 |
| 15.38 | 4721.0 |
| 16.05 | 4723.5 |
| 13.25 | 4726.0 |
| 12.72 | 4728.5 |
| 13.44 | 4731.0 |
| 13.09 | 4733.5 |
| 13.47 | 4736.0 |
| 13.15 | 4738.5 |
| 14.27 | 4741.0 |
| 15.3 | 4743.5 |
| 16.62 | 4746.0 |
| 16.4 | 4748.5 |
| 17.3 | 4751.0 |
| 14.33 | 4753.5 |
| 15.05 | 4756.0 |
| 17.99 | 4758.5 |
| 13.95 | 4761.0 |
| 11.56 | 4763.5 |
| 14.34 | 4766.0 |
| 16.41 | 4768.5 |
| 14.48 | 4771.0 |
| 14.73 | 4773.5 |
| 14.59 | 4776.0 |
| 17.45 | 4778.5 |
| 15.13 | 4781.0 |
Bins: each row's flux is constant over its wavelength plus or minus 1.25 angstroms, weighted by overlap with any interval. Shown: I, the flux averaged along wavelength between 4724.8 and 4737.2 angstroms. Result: 13.2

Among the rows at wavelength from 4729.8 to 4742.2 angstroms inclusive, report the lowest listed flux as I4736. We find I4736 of 13.09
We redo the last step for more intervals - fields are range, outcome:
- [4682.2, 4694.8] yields 11.43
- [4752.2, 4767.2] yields 11.56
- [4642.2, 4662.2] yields 12.68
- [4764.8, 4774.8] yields 14.34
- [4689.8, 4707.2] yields 12.35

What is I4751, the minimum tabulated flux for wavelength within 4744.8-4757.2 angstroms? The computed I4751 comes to 14.33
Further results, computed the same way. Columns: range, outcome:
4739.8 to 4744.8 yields 14.27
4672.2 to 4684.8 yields 12.24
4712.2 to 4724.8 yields 13.3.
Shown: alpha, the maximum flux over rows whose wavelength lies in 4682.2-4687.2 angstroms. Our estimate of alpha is 12.24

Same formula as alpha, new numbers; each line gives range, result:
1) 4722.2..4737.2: 16.05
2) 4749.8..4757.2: 17.3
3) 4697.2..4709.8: 13.69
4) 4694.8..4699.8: 13.47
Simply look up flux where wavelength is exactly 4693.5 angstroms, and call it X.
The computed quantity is 17.18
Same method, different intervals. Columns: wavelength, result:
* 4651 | 12.68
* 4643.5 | 15.39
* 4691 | 14.7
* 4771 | 14.48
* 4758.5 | 17.99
